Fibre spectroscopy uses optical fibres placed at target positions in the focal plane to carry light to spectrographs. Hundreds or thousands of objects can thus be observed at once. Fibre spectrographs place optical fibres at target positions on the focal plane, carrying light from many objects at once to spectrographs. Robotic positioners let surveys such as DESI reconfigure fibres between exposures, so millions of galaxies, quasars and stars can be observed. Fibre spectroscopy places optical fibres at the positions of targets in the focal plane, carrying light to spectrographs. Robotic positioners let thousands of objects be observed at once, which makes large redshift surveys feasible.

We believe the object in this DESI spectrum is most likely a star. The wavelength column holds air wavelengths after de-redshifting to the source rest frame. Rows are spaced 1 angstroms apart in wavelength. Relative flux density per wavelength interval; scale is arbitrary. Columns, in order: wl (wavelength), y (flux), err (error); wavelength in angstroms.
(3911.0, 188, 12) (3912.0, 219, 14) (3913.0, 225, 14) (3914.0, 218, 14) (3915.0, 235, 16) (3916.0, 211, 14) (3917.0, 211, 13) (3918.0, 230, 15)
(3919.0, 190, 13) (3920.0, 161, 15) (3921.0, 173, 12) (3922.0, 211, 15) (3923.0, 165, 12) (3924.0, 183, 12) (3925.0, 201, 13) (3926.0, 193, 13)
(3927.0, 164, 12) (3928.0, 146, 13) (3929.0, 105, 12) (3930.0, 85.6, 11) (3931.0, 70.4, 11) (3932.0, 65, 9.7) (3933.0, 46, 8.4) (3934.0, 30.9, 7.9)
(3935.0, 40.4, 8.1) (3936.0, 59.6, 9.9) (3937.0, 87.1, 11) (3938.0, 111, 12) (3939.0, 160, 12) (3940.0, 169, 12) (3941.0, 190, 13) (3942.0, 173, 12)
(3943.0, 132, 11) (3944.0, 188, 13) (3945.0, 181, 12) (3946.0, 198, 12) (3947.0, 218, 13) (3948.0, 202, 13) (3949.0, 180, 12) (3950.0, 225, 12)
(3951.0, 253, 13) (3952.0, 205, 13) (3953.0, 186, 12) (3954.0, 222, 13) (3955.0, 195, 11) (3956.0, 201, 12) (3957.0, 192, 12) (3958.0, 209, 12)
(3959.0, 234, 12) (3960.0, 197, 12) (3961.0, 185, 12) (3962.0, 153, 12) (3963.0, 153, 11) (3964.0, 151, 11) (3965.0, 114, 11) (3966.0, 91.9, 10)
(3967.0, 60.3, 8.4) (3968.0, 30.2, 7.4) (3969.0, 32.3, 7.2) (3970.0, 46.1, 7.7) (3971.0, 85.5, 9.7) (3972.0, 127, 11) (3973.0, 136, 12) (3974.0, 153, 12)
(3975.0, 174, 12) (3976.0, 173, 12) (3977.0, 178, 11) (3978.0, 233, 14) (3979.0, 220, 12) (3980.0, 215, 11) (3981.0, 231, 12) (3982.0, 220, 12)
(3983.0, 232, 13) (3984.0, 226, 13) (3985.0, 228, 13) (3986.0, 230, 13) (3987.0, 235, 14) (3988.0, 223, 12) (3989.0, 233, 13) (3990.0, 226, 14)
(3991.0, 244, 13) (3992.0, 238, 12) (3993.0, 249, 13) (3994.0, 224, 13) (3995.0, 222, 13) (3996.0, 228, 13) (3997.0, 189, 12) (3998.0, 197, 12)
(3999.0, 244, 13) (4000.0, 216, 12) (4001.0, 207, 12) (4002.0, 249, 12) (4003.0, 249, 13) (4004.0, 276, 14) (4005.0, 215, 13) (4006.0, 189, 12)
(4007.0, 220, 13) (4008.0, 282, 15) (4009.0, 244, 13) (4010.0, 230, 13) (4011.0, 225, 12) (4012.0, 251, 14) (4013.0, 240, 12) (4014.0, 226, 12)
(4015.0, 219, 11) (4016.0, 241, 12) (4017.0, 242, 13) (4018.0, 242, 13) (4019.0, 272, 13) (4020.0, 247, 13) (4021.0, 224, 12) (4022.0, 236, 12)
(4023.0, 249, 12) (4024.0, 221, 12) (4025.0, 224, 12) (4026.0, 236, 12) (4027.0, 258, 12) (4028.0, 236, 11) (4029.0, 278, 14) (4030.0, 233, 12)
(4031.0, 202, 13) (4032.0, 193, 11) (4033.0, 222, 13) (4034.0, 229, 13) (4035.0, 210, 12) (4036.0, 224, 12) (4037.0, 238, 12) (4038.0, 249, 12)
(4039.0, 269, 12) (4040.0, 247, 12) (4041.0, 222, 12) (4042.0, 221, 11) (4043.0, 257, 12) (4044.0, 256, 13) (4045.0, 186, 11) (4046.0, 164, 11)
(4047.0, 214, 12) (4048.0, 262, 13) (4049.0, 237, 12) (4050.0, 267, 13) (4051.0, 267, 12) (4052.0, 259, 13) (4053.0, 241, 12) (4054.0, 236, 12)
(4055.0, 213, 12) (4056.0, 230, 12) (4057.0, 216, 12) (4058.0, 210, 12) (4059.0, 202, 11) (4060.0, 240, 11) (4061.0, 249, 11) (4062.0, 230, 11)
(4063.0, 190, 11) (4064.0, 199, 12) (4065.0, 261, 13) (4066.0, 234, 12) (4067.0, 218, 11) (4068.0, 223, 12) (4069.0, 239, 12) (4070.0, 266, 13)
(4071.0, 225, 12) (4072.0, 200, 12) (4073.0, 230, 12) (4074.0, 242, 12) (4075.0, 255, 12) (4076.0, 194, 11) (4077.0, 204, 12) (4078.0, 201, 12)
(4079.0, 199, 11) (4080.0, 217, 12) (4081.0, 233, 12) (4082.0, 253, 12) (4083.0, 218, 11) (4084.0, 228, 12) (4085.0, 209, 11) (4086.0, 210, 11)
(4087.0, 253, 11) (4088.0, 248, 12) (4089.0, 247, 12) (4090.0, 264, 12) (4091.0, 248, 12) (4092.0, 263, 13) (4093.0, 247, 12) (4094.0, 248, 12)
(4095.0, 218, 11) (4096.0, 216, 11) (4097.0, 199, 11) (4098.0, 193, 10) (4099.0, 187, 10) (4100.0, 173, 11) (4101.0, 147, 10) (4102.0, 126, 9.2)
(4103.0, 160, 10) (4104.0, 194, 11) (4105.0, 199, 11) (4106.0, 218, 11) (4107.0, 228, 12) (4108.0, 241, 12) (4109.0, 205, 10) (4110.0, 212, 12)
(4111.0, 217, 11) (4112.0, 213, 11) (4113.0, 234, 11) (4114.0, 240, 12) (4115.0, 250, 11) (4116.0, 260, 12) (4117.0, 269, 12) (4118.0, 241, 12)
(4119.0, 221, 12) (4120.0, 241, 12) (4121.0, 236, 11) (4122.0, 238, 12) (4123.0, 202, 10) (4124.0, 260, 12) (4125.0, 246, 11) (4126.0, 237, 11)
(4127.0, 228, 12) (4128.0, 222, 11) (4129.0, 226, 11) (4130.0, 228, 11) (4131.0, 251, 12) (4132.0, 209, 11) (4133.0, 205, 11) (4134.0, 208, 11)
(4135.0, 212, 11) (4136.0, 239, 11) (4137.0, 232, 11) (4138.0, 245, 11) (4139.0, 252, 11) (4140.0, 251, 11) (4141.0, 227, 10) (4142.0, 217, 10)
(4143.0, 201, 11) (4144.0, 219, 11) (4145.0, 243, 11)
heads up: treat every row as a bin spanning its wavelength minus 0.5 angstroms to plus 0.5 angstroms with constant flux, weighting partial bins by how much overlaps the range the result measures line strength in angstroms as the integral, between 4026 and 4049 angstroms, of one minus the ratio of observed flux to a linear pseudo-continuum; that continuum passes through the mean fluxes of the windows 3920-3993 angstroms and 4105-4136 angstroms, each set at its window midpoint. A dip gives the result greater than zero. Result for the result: -3.88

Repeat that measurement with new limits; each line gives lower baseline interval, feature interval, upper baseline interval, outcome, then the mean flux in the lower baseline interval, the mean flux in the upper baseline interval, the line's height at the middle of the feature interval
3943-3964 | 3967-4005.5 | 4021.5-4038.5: 2.89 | 196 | 232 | 211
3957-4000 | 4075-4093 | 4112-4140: -0.82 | 183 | 234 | 220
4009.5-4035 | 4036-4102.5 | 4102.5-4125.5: 1.43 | 235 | 227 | 231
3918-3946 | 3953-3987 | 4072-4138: -2.39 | 139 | 223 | 158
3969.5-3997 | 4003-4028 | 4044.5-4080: -3.21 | 201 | 226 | 211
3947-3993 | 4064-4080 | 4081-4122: -0.87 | 183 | 222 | 213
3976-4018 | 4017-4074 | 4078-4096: -0.24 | 228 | 234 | 231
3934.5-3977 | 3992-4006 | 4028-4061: -2.56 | 154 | 231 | 192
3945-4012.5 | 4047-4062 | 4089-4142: -1.77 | 197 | 224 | 212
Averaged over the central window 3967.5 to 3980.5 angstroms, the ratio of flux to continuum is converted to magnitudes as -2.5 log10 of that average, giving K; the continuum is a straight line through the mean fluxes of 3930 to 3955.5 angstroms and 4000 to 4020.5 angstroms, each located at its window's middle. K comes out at 0.36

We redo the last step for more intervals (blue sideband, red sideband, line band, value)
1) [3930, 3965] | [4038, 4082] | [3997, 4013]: -0.189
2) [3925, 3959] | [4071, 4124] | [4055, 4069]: -0.086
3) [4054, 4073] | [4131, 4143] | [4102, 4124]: 0.015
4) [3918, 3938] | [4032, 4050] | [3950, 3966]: -0.218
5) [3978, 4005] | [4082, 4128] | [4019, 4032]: -0.045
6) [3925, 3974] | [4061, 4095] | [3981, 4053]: -0.232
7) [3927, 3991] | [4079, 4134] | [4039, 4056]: -0.183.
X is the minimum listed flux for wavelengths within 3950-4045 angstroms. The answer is 30.2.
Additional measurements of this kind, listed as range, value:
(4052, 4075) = 190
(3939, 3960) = 132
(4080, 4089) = 209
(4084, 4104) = 126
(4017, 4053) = 164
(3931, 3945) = 30.9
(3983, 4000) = 189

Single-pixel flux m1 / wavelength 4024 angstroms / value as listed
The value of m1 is 221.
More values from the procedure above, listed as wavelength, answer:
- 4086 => 210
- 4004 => 276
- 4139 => 252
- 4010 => 230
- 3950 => 225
